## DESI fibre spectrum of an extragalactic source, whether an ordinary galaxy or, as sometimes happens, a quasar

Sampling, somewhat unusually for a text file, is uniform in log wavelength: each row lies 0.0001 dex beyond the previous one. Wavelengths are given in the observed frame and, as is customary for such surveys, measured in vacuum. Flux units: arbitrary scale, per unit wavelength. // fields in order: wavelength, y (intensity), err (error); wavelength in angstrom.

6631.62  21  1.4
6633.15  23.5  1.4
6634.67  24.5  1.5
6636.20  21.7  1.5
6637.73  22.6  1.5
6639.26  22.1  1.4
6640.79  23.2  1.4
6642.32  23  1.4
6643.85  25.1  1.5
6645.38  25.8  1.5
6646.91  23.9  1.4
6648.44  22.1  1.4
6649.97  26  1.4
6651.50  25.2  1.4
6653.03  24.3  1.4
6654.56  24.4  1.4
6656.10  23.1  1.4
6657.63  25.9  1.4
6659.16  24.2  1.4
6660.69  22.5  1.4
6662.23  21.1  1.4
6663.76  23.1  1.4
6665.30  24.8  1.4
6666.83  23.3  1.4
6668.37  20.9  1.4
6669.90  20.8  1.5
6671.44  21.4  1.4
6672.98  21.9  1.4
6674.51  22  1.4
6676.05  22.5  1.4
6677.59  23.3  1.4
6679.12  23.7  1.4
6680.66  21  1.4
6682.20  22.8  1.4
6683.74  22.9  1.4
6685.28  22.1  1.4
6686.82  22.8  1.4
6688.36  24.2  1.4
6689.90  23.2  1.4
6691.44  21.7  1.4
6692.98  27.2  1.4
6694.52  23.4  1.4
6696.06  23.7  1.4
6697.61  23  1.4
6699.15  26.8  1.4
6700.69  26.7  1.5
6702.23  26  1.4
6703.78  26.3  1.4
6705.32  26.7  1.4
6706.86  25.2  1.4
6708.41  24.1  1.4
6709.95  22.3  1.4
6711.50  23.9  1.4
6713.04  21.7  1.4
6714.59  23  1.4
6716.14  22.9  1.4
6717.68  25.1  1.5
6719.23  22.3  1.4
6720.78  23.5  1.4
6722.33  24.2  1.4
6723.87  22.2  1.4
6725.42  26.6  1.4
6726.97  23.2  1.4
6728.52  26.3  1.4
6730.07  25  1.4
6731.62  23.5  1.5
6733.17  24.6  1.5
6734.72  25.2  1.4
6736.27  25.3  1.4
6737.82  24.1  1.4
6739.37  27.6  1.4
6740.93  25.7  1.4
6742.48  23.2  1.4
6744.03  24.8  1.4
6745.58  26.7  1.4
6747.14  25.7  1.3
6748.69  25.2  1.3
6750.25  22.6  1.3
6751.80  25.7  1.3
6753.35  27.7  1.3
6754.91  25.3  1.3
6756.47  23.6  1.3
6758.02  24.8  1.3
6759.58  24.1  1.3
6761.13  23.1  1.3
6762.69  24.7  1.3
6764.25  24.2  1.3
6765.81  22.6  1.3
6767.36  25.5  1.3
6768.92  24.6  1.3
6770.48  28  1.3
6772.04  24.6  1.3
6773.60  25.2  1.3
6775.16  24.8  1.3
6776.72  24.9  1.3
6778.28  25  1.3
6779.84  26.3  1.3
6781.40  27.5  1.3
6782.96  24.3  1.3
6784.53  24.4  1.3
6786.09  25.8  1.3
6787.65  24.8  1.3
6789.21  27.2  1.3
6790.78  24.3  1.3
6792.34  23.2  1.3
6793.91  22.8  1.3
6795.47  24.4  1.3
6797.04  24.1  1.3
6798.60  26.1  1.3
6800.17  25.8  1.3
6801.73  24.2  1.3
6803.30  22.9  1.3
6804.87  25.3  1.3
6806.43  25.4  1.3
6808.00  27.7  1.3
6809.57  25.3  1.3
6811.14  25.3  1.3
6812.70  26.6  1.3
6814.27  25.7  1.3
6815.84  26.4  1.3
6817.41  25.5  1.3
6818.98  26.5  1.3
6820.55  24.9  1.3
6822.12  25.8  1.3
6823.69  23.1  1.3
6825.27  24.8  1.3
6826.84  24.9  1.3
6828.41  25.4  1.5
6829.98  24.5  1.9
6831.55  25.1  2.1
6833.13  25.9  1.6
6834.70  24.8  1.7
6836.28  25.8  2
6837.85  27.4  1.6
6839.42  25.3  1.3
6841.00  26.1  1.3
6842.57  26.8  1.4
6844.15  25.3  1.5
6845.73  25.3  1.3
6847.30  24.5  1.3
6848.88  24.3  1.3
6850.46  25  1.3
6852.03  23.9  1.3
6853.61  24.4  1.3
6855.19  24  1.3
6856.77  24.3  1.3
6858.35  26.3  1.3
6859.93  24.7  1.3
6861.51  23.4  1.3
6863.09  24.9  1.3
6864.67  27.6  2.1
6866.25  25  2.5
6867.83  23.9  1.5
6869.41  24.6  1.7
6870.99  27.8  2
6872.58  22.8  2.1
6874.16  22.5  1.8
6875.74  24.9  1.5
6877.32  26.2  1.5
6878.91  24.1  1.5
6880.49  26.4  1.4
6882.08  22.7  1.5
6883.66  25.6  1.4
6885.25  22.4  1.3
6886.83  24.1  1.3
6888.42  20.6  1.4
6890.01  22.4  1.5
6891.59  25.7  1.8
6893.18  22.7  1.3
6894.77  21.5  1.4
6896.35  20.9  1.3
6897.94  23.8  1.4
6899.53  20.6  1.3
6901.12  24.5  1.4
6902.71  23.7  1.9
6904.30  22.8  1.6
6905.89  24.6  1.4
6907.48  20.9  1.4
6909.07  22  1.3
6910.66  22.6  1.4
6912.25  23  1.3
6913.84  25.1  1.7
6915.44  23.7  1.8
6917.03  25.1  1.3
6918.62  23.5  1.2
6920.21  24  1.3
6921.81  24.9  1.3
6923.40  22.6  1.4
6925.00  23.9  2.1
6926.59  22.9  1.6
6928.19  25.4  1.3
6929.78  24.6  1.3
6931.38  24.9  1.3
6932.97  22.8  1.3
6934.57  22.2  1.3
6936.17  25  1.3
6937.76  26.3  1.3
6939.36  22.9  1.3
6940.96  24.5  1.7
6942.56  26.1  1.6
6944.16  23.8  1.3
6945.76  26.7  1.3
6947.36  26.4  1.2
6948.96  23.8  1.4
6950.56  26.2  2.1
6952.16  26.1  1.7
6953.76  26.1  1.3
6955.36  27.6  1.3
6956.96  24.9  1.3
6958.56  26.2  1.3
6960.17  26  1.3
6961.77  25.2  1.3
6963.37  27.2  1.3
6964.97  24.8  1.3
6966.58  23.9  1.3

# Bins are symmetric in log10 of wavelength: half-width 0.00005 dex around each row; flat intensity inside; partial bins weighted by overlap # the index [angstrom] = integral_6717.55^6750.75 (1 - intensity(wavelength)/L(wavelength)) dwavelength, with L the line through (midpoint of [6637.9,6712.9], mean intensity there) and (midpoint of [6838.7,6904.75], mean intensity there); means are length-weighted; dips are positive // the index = -1.2 angstrom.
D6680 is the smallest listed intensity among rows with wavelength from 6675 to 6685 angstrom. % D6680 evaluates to 21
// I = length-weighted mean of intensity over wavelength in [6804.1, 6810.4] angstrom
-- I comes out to 25.9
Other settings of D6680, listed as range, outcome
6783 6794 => 22.8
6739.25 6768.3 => 22.6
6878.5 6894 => 20.6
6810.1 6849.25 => 23.1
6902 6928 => 20.9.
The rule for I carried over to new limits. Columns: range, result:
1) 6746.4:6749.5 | 25.4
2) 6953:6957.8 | 26.2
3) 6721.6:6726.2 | 24.4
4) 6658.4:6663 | 22.6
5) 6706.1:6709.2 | 24.6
